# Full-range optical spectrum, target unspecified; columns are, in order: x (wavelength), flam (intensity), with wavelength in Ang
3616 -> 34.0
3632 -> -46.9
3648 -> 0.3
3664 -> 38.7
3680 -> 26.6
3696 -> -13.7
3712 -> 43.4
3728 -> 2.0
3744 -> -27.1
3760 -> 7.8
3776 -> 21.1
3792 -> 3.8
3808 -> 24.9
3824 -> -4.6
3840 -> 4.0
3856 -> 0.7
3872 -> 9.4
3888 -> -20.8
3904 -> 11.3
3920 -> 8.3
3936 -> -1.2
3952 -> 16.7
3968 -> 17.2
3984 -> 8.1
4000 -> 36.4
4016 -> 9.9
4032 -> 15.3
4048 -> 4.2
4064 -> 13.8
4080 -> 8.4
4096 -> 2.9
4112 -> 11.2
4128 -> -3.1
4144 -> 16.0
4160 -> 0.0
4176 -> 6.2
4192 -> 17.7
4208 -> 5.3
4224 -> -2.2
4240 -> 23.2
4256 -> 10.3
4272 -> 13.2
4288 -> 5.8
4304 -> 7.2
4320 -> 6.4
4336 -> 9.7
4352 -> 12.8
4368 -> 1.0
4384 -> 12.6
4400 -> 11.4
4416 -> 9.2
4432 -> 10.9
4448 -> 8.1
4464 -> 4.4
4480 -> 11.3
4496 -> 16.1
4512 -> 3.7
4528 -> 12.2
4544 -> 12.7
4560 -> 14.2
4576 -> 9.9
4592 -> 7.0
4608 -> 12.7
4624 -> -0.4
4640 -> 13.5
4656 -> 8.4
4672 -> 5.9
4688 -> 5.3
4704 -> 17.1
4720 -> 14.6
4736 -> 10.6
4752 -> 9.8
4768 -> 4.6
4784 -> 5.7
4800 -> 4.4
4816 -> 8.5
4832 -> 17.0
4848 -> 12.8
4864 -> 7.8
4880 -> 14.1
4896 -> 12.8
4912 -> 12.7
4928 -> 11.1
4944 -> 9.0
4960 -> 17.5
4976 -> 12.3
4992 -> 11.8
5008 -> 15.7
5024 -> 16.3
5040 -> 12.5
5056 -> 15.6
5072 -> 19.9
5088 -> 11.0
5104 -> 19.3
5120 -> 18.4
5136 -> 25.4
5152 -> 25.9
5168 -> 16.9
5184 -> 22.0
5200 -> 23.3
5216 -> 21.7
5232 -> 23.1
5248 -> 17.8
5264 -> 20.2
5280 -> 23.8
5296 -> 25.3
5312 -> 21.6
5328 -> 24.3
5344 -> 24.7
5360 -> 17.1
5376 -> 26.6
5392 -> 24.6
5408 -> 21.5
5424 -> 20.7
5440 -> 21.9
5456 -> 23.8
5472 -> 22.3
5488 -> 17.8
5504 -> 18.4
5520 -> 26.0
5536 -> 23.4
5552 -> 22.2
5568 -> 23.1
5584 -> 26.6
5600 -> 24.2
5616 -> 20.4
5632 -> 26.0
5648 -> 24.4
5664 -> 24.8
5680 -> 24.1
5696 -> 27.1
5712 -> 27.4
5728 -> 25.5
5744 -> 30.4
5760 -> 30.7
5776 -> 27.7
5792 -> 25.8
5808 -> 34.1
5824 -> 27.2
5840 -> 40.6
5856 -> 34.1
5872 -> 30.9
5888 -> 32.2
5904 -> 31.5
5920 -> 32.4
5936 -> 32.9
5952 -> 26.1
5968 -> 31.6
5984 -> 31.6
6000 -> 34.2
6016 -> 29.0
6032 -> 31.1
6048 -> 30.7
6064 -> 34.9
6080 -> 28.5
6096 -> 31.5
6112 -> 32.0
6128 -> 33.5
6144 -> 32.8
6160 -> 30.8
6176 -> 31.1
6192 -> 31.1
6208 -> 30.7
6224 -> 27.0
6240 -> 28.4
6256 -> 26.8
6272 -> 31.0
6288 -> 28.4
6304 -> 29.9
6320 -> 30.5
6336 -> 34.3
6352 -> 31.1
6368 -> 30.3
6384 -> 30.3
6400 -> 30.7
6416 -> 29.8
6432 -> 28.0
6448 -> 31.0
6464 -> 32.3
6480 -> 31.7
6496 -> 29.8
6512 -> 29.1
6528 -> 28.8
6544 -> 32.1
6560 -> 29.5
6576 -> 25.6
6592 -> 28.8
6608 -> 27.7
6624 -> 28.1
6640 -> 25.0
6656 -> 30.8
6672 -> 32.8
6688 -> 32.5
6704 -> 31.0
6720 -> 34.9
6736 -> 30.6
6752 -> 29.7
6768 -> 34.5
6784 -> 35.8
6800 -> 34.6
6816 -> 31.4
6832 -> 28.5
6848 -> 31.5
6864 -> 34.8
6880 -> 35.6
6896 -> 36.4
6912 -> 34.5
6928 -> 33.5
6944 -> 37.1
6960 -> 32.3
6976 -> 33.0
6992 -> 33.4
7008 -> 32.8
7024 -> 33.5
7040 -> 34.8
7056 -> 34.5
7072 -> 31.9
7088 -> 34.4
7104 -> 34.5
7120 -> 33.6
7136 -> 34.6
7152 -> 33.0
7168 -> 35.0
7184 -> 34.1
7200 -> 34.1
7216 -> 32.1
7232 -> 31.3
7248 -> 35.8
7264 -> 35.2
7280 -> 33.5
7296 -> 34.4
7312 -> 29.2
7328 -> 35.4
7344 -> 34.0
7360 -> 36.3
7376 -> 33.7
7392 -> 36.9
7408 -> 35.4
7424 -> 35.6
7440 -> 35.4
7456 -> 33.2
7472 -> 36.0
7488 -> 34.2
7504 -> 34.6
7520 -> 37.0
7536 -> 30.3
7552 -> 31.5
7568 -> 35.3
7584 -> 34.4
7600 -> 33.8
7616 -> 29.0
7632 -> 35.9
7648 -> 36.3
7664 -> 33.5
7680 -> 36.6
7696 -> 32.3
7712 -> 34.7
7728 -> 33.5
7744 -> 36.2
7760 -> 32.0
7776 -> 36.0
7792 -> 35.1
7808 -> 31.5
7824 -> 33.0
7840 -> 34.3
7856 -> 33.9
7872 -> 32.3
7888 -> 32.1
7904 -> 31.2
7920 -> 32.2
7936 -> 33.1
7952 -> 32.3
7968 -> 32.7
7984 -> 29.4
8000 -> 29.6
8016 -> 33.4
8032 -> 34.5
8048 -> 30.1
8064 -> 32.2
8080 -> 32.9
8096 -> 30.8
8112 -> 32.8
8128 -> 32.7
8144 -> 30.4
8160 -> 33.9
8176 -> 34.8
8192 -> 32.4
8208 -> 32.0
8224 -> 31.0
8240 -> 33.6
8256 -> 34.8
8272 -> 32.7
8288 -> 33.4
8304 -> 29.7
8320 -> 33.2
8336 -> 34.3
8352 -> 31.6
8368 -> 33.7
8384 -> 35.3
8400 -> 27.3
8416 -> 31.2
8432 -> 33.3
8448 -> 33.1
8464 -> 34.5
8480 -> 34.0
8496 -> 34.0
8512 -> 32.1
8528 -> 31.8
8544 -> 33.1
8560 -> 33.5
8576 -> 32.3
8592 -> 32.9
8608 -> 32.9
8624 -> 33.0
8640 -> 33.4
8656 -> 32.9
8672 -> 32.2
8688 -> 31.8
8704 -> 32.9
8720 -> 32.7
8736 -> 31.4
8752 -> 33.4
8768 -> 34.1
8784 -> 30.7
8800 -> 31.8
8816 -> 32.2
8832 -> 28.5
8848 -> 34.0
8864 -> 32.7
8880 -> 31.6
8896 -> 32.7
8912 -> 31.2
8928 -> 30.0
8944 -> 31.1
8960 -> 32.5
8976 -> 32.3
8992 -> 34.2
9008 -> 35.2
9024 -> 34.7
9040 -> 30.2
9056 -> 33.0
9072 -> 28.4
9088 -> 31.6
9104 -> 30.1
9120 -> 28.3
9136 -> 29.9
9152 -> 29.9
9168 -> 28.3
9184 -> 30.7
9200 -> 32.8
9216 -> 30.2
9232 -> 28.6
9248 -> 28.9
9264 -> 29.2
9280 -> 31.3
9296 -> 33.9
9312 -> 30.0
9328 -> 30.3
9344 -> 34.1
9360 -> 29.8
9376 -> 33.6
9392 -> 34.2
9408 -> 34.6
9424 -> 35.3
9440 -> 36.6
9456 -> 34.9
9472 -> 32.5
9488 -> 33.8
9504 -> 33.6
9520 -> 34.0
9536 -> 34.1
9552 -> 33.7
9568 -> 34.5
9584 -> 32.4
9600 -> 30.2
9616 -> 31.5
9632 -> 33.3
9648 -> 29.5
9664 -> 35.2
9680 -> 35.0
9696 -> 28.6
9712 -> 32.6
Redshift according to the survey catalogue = 0.280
